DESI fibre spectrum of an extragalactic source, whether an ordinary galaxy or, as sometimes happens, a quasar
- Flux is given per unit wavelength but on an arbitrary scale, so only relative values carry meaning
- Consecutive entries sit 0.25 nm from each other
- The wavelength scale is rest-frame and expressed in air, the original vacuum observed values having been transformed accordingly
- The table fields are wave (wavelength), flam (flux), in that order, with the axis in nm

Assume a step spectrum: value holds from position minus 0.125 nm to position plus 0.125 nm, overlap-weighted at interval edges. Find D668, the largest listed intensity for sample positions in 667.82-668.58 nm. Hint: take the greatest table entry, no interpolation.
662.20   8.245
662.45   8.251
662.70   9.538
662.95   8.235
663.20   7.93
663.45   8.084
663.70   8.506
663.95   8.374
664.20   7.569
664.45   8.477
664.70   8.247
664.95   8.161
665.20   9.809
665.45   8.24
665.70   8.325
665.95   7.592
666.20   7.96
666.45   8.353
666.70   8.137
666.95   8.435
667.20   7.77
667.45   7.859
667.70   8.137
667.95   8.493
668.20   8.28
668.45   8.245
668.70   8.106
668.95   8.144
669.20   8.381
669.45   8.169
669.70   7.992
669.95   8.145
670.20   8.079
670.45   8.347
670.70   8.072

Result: 8.493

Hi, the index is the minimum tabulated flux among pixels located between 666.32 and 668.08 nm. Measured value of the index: 7.77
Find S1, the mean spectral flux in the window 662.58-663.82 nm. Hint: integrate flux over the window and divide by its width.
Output 8.45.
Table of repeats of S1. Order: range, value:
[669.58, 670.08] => 8.07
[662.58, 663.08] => 8.87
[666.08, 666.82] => 8.15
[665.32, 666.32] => 8.04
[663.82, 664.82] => 8.17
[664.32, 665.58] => 8.58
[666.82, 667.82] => 8.05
